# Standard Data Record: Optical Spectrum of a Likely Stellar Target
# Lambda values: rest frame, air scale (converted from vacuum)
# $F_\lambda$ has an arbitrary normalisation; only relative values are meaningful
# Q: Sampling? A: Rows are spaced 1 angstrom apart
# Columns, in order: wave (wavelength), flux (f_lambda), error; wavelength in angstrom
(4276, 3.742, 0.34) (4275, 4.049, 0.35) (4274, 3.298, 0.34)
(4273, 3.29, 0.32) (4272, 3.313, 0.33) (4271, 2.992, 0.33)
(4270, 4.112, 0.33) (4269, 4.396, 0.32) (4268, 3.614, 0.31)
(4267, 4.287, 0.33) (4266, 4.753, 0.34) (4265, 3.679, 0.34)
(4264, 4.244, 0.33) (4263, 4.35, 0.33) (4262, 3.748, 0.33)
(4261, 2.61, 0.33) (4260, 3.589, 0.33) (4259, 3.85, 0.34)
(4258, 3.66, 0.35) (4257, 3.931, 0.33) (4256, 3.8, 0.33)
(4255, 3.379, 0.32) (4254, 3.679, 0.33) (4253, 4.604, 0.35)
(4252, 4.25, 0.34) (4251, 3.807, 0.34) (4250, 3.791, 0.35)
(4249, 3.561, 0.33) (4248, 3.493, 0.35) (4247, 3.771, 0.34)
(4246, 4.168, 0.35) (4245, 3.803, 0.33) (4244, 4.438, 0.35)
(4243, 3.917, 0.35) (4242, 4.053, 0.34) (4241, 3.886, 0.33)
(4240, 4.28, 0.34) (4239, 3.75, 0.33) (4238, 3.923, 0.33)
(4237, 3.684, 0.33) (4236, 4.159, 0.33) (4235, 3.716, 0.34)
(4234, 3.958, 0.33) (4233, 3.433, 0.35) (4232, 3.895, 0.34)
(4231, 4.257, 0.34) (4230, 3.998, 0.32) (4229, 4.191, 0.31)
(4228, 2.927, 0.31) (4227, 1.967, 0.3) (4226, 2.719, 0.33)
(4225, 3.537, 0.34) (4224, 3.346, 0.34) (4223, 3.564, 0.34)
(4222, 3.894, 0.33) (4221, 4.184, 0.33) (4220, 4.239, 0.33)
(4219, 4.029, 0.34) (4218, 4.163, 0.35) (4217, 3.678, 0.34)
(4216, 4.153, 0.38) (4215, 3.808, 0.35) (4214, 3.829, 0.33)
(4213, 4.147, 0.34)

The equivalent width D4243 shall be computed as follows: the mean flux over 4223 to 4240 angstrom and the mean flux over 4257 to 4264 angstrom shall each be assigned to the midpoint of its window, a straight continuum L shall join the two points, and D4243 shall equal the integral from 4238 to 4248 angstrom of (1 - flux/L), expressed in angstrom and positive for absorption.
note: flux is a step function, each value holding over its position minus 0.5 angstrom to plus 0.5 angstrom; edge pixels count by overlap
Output -0.9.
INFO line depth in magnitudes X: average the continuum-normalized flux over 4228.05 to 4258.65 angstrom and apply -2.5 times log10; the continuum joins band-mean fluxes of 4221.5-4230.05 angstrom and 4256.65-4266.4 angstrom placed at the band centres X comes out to -0.10 mag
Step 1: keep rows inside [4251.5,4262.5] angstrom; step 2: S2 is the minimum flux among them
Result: 2.61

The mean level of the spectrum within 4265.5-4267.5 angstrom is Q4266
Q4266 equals 4.52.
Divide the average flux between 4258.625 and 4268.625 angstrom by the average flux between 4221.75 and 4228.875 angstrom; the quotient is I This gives 1.2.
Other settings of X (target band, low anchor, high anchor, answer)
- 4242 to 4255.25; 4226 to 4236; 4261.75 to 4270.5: -0.015 mag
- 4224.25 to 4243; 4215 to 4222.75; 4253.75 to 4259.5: 0.060 mag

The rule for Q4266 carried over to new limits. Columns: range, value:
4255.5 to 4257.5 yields 3.87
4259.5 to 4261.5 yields 3.1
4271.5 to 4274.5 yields 3.3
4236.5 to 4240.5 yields 3.91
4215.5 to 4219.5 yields 4.01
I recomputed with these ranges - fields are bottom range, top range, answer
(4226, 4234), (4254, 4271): 1.10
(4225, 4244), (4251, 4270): 1.05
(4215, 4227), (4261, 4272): 1.06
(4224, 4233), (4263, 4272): 1.16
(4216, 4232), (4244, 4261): 1.04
